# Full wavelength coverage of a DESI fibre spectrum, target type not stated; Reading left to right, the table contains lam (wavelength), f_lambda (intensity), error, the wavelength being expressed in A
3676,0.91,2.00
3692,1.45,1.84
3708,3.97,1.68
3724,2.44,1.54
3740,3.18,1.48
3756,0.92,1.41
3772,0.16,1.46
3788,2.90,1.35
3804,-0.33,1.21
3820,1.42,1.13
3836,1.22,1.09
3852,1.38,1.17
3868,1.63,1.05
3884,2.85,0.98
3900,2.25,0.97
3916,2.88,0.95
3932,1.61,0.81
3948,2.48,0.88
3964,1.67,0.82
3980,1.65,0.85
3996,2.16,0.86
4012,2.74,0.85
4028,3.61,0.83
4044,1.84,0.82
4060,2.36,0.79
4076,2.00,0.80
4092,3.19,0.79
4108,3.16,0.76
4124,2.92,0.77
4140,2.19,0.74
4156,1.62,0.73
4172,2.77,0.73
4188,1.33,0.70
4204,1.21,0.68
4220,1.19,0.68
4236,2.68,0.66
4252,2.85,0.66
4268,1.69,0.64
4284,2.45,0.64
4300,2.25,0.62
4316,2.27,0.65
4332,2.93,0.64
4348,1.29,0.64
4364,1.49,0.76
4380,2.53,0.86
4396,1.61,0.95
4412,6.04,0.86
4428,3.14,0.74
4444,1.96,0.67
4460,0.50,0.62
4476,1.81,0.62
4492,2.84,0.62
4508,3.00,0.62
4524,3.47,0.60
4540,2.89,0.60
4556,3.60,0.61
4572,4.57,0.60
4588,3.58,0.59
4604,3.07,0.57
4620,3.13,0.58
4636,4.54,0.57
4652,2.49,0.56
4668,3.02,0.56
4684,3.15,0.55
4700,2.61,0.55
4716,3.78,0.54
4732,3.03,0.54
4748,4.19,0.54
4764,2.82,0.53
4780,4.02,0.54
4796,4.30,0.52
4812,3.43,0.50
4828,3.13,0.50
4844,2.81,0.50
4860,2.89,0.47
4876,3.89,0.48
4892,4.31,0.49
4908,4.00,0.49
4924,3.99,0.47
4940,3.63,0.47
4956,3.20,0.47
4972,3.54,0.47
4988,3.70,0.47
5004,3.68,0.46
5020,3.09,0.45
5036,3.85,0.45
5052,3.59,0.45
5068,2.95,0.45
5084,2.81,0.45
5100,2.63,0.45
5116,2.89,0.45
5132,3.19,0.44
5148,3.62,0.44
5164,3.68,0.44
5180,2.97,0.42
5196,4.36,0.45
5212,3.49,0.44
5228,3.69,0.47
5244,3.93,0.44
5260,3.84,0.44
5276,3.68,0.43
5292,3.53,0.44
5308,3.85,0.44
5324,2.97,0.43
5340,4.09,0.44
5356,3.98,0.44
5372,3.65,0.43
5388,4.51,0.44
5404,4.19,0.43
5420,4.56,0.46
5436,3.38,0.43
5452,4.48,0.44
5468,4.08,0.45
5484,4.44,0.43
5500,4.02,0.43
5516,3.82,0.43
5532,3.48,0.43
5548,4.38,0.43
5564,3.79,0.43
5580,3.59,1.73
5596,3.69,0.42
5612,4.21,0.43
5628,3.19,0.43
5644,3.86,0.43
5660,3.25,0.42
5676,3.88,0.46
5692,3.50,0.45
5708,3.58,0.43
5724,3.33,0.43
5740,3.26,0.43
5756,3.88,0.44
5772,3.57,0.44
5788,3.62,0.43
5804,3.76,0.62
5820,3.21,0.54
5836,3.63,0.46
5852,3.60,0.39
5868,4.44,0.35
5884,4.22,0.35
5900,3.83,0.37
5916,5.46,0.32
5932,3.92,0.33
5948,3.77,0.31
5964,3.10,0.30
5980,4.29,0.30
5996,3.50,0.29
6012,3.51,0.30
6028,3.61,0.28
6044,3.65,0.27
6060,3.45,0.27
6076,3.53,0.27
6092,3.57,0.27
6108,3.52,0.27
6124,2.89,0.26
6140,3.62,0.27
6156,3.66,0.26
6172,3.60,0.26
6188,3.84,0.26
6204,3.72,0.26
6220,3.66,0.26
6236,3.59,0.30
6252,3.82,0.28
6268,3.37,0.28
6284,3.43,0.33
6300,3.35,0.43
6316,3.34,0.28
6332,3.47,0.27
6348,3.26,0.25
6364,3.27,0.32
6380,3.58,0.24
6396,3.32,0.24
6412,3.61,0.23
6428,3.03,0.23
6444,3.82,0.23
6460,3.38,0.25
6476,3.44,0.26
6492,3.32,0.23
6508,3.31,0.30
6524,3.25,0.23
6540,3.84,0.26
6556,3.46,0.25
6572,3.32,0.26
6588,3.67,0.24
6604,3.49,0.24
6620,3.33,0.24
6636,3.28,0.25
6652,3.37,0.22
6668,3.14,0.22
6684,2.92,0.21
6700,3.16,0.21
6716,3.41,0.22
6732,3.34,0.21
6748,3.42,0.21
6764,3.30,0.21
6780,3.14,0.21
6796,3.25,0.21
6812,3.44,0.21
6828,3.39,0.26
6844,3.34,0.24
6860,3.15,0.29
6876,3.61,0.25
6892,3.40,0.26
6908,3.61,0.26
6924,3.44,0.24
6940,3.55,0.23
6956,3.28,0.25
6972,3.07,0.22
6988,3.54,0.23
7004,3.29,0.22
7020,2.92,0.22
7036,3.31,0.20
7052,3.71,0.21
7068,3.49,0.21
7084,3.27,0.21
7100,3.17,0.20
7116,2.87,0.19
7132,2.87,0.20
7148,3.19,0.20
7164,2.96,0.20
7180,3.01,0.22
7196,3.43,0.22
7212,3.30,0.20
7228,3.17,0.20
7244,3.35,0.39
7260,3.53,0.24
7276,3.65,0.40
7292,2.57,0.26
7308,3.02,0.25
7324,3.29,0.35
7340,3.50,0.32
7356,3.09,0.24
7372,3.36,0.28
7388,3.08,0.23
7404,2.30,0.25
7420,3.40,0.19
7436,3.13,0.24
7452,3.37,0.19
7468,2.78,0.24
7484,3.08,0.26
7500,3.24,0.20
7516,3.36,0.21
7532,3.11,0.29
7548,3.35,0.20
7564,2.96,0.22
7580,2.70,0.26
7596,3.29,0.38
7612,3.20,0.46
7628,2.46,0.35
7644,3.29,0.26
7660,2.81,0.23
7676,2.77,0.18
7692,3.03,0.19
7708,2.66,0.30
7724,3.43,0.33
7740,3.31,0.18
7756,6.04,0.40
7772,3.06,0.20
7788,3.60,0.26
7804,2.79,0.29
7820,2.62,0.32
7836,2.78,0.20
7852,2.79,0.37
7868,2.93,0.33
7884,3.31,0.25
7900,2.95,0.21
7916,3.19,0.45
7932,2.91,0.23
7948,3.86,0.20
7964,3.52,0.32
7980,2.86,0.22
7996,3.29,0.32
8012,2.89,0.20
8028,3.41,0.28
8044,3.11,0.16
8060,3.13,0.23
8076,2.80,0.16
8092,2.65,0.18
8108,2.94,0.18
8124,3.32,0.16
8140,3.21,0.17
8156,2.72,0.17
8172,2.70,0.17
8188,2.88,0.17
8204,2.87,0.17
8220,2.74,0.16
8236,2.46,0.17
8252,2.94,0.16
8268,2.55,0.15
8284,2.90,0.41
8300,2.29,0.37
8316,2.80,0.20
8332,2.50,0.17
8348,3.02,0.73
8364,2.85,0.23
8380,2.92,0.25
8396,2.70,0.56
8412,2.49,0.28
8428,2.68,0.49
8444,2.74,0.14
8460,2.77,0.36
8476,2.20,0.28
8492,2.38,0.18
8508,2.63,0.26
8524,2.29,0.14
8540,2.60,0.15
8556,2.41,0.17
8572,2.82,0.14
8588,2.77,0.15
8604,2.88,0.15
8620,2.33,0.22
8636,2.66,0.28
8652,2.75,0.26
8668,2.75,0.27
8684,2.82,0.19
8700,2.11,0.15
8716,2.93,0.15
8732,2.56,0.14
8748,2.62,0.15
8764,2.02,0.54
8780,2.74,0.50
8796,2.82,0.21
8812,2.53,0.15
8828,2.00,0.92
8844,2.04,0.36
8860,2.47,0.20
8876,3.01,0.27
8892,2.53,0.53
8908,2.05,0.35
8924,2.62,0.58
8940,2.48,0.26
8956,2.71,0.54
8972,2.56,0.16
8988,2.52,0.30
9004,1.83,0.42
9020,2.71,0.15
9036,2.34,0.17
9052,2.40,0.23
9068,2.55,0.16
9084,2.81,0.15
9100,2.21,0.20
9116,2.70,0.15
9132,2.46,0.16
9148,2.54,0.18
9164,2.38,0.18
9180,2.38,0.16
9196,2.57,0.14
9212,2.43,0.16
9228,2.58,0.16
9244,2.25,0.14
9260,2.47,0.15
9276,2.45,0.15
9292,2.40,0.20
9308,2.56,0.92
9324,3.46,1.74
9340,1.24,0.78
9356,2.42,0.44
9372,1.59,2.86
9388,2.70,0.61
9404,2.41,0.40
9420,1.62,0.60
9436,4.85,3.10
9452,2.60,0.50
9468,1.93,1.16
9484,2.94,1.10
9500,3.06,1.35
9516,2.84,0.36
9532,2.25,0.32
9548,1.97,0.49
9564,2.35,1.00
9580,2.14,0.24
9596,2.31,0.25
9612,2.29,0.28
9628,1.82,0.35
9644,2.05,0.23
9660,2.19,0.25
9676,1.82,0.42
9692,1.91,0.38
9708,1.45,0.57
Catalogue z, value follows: 0.18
